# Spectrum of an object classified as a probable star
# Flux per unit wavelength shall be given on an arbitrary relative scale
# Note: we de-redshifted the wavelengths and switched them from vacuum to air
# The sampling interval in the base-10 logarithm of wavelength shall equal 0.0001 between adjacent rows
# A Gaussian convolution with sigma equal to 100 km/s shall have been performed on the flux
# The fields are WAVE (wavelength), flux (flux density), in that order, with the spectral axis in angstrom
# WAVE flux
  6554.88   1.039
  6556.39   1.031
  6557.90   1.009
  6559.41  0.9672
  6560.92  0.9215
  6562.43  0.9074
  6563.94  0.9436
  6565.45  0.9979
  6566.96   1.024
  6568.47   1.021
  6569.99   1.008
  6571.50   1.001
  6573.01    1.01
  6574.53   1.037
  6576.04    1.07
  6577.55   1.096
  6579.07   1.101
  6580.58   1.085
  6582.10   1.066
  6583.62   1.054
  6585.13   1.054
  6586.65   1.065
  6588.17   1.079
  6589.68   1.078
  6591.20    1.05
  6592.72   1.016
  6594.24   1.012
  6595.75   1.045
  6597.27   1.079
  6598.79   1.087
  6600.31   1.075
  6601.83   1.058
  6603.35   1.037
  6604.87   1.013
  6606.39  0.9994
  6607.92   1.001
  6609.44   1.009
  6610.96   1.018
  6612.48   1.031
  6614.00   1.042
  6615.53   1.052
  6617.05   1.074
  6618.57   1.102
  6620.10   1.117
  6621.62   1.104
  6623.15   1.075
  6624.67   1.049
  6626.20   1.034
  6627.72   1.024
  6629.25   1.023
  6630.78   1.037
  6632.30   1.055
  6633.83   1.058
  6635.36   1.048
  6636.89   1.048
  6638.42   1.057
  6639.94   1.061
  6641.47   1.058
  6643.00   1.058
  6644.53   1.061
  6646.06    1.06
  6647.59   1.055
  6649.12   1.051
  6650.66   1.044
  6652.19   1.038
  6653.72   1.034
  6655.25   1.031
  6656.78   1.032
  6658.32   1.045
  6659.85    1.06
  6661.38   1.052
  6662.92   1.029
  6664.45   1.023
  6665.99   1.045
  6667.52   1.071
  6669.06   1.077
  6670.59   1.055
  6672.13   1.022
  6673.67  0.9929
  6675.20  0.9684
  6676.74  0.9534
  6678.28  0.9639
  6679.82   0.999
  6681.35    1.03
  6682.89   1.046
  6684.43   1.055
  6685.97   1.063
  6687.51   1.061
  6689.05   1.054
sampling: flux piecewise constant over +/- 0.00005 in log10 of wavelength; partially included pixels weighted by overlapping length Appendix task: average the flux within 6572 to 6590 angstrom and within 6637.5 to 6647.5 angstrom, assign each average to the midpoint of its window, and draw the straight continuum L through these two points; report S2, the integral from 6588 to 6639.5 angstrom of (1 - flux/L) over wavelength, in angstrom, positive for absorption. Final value 0.6 angstrom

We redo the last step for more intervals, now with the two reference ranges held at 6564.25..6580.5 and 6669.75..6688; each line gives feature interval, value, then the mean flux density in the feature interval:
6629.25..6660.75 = -0.8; 1.05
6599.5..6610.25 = 0.0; 1.03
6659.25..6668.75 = -0.3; 1.05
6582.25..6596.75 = -0.3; 1.05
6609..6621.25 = -0.4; 1.06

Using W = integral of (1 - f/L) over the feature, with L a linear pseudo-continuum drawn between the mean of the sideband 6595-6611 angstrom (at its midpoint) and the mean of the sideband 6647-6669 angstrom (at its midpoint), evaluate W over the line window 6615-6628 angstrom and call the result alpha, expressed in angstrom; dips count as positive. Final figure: -0.4 angstrom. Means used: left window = 1.04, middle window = 1.07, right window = 1.04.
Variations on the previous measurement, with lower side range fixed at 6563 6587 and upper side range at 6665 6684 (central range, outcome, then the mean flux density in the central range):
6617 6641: -0.7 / 1.06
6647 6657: -0.2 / 1.04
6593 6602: -0.2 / 1.06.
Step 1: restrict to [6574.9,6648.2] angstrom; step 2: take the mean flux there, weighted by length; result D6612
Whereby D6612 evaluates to 1.05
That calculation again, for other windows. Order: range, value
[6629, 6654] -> 1.05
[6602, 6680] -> 1.04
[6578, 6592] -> 1.07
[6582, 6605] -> 1.06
